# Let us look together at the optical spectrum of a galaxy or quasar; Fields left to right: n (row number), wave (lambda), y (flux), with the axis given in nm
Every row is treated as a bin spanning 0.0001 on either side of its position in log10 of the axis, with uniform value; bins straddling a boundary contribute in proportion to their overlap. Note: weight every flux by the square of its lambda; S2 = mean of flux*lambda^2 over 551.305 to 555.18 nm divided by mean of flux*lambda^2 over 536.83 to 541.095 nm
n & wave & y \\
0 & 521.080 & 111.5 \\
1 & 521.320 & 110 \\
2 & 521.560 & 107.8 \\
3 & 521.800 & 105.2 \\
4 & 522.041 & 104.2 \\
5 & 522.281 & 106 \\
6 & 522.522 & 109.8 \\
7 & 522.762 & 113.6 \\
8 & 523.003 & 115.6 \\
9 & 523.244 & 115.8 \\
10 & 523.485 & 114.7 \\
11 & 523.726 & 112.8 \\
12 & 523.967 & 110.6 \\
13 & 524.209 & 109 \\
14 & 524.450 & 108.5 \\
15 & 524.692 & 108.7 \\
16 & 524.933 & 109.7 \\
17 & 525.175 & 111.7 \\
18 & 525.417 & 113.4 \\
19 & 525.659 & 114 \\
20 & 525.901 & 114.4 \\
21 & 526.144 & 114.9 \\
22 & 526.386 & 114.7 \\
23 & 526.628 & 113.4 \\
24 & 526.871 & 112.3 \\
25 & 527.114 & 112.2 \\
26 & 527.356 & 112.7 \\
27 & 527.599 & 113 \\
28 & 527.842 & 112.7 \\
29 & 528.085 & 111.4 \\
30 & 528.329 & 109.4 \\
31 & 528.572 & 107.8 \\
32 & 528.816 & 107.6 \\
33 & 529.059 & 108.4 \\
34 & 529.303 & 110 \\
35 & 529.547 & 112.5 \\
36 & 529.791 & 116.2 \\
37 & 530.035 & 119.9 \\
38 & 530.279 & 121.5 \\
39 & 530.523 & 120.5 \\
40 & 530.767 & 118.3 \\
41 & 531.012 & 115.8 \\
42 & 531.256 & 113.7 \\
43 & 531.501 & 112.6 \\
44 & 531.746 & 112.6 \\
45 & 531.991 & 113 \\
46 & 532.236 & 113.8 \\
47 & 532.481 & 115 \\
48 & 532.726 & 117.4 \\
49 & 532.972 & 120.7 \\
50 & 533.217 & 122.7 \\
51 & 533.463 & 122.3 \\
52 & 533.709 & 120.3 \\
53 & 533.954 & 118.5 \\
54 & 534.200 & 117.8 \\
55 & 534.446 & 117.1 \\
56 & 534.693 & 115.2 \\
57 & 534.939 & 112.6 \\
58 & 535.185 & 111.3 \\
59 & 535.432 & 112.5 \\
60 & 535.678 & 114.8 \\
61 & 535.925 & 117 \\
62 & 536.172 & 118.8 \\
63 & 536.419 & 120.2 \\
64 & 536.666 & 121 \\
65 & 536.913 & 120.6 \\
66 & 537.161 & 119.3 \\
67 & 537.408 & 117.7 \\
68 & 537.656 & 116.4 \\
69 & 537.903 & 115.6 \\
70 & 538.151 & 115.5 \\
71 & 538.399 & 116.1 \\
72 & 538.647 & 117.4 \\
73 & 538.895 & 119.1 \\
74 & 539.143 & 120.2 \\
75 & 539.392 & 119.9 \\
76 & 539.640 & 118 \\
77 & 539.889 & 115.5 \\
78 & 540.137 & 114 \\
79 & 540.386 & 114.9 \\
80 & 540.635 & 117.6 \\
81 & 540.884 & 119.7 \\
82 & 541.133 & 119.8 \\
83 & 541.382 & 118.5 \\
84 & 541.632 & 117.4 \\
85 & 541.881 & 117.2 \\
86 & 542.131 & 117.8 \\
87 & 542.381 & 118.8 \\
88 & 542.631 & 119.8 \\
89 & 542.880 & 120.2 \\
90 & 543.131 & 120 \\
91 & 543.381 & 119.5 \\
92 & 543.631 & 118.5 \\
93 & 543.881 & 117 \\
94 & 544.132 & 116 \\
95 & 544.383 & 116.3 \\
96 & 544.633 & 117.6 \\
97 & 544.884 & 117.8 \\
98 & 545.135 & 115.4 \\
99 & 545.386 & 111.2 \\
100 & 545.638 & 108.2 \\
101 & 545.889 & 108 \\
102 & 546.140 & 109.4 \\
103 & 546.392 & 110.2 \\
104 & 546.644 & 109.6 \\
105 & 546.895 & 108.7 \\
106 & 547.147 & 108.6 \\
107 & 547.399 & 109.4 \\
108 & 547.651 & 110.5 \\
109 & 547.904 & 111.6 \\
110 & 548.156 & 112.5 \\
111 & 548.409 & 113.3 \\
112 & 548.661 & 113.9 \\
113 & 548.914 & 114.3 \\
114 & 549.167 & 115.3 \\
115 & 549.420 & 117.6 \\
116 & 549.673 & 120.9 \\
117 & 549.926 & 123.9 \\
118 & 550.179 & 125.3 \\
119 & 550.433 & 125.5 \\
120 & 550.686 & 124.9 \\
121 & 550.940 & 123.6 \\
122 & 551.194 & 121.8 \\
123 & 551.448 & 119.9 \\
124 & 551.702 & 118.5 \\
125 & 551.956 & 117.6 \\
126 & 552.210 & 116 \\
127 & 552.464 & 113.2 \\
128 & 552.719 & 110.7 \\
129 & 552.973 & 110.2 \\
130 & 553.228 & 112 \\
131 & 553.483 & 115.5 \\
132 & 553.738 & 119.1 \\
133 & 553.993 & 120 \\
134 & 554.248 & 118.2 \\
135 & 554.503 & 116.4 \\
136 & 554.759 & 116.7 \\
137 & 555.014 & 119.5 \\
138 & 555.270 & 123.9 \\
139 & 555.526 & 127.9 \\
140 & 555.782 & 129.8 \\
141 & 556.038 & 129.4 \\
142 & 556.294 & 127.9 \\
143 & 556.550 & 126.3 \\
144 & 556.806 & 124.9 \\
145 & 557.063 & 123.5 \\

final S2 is 1.0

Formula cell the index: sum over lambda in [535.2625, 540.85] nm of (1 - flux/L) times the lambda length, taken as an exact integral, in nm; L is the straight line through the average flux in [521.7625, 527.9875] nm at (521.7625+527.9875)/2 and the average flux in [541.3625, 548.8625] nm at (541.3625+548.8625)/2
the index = -0.19 nm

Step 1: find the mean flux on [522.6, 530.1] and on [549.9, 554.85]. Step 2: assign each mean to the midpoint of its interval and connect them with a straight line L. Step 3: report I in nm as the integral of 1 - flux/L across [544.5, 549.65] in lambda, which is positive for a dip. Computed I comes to 0.21 nm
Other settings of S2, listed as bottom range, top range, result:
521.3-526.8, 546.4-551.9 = 1.15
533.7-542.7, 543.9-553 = 1.02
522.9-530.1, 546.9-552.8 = 1.14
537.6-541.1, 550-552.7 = 1.07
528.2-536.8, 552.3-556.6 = 1.12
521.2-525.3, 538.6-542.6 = 1.14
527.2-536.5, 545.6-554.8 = 1.07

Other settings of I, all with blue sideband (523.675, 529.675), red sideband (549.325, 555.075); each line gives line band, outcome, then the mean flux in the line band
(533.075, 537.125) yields -0.14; 118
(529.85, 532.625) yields -0.08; 116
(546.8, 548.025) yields 0.08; 110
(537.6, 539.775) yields -0.05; 118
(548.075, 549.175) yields 0.04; 114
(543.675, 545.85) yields 0.03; 115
